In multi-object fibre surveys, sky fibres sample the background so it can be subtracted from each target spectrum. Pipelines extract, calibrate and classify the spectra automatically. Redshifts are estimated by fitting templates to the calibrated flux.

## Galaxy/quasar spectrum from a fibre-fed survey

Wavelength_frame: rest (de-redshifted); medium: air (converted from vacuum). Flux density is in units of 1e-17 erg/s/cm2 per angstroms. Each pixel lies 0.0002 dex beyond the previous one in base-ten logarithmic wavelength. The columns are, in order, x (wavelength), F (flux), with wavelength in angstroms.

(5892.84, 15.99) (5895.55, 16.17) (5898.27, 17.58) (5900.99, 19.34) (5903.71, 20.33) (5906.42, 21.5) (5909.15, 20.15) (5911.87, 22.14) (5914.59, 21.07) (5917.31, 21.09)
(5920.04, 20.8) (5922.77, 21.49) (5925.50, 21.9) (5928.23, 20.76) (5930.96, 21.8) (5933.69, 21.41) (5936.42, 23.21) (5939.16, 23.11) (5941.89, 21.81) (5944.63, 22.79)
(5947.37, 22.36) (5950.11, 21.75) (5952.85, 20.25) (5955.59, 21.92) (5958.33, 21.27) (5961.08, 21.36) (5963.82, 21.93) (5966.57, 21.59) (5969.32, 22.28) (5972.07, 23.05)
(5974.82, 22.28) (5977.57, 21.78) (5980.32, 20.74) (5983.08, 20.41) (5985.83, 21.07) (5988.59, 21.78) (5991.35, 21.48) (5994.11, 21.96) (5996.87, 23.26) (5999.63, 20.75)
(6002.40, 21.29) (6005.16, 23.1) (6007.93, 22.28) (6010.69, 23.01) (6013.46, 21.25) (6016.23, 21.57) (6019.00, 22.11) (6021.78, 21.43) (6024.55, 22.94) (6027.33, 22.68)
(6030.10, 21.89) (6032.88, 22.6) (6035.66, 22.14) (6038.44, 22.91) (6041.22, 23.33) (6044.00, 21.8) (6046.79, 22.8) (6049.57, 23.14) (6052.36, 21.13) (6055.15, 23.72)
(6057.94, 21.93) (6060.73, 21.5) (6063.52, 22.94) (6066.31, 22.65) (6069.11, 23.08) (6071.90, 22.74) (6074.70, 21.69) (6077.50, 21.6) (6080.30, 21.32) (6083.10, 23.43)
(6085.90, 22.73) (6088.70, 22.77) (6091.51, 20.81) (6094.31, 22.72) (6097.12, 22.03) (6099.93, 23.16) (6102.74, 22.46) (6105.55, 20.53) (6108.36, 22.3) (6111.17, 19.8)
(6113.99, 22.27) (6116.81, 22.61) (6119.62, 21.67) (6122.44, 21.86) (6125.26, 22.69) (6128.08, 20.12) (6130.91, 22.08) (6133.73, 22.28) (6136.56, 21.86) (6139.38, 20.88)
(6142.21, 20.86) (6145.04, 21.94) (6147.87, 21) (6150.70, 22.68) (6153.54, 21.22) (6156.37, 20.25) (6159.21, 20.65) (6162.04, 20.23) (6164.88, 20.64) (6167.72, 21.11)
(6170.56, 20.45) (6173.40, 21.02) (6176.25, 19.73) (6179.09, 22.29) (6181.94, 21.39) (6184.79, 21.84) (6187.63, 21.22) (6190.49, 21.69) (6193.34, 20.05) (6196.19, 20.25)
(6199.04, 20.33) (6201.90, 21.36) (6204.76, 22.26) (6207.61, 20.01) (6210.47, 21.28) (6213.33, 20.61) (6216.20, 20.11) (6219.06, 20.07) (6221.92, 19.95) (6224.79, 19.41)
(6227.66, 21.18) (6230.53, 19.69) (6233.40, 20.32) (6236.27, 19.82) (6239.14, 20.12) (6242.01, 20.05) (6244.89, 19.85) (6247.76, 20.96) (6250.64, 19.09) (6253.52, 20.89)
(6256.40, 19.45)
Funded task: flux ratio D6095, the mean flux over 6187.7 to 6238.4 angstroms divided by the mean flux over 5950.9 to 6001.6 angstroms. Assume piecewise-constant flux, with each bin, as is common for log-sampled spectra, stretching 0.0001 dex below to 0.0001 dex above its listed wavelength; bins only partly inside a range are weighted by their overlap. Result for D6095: 0.9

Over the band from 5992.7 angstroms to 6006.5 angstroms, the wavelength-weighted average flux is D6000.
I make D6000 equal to 22.1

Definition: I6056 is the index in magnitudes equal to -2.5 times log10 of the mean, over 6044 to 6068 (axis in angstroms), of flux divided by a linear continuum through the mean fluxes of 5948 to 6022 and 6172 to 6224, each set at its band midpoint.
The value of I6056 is -0.05 mag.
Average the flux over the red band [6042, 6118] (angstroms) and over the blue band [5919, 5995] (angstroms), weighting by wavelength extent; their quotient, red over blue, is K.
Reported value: 1.02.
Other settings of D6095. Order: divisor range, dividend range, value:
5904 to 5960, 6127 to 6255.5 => 0.96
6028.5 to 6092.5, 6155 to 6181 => 0.93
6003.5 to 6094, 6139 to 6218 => 0.94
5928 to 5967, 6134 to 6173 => 0.97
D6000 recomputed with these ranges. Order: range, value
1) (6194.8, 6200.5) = 20.3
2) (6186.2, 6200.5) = 20.7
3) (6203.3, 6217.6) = 20.9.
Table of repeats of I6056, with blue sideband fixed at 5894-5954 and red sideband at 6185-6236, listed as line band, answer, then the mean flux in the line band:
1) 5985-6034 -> -0.06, 22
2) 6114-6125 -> -0.07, 22.1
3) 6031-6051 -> -0.09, 22.6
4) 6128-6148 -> -0.04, 21.5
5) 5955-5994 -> -0.04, 21.6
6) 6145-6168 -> -0.02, 21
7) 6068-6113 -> -0.07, 22.1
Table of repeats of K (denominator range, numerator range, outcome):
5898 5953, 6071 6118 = 1.03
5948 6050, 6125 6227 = 0.95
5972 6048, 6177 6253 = 0.93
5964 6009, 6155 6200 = 0.95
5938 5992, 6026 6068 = 1.03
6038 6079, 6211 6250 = 0.90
